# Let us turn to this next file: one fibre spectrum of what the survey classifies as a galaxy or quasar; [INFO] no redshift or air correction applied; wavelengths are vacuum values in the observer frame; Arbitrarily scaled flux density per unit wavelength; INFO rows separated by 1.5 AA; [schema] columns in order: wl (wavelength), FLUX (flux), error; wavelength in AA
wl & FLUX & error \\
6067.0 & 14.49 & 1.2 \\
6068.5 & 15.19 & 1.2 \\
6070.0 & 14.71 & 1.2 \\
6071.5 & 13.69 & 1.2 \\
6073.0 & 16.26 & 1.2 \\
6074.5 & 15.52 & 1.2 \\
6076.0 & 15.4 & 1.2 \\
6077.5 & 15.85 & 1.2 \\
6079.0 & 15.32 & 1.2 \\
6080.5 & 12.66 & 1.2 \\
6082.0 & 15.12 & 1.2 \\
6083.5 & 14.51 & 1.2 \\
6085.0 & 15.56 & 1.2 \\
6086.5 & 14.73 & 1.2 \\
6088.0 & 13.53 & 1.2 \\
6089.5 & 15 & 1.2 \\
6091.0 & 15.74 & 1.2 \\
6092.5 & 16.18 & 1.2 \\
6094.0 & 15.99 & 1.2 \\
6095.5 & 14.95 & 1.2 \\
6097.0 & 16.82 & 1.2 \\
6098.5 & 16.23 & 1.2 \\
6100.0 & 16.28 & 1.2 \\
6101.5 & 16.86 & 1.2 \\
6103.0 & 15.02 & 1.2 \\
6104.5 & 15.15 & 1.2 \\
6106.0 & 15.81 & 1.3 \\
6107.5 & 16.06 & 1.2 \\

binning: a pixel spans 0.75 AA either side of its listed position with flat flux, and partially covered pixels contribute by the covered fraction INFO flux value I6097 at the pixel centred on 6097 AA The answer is 16.82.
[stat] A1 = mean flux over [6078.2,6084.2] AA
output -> 14.4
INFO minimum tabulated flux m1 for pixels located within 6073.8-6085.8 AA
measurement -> 12.66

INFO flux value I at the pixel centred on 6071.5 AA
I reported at 13.69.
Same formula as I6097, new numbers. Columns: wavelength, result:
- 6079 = 15.32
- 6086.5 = 14.73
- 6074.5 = 15.52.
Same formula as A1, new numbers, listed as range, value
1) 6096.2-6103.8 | 16.2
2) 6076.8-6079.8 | 15.5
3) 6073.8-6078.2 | 15.6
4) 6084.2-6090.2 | 14.7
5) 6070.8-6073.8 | 15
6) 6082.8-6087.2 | 14.9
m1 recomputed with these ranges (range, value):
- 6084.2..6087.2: 14.73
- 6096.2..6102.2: 16.23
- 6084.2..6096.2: 13.53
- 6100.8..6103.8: 15.02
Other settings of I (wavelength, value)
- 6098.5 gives 16.23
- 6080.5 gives 12.66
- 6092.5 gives 16.18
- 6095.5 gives 14.95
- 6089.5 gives 15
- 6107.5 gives 16.06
